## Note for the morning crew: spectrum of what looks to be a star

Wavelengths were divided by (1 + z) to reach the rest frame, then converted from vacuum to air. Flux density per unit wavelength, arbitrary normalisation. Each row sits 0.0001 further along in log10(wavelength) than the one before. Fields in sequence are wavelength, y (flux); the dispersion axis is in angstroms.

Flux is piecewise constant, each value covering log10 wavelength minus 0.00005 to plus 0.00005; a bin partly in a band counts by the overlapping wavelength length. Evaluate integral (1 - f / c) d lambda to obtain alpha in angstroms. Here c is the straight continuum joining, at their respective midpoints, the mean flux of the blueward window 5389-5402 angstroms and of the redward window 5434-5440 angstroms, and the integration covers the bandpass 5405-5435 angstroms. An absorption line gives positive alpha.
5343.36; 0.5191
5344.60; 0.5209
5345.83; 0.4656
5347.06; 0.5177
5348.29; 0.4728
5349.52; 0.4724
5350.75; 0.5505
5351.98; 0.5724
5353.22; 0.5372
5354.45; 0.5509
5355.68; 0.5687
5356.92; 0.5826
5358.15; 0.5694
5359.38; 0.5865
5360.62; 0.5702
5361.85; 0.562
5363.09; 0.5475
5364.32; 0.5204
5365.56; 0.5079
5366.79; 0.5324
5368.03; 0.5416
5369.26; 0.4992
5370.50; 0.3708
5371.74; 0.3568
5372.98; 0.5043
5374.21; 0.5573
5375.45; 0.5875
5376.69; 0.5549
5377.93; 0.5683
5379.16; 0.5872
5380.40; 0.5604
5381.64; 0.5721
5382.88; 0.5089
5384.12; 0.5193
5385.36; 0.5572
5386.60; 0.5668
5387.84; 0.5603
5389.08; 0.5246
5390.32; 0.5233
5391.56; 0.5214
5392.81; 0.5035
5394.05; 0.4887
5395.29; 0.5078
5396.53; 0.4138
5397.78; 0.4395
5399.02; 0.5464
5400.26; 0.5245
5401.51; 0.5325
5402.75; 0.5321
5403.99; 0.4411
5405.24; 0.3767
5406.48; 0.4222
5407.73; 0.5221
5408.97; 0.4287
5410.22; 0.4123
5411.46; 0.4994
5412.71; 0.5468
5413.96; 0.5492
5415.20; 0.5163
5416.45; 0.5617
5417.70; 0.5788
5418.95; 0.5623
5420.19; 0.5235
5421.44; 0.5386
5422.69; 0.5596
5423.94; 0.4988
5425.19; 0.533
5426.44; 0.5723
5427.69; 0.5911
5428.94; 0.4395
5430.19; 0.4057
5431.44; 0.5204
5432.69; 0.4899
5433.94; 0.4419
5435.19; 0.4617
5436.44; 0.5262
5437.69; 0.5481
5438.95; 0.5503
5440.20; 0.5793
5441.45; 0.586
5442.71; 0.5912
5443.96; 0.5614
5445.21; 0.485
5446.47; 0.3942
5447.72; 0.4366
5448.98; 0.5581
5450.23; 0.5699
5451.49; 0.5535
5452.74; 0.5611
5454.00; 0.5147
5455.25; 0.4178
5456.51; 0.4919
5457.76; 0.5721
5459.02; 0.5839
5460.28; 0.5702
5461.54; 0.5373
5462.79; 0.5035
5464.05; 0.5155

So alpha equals 0.4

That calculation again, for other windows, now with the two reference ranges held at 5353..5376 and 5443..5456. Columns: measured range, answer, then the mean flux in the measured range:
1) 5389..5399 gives 0.57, 0.492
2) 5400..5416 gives 1.02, 0.485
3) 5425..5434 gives 0.20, 0.501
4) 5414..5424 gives -0.59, 0.545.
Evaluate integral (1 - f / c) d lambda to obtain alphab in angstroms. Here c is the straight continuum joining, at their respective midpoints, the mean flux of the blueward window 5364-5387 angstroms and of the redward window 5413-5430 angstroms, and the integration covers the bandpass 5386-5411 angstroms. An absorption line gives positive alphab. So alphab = 1.9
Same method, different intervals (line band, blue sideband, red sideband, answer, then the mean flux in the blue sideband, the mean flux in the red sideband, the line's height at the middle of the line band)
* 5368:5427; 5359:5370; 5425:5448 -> 1.37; 0.538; 0.512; 0.526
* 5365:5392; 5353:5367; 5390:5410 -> -0.38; 0.554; 0.481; 0.52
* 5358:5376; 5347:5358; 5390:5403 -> 0.25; 0.539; 0.502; 0.526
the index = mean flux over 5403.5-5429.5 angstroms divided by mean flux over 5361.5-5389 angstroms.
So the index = 1.0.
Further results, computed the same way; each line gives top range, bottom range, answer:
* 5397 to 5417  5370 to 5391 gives 0.93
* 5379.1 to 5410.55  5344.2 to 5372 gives 0.96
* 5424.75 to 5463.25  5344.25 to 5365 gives 0.97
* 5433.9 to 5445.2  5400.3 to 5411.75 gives 1.16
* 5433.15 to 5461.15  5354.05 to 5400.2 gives 0.99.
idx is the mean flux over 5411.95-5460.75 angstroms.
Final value 0.526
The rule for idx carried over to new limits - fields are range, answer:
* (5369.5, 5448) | 0.512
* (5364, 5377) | 0.501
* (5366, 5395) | 0.524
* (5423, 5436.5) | 0.499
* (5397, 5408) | 0.479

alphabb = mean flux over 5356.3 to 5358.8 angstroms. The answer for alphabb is 0.577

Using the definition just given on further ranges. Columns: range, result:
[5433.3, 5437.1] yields 0.478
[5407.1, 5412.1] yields 0.466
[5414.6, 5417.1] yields 0.538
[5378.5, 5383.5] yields 0.558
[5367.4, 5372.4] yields 0.442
